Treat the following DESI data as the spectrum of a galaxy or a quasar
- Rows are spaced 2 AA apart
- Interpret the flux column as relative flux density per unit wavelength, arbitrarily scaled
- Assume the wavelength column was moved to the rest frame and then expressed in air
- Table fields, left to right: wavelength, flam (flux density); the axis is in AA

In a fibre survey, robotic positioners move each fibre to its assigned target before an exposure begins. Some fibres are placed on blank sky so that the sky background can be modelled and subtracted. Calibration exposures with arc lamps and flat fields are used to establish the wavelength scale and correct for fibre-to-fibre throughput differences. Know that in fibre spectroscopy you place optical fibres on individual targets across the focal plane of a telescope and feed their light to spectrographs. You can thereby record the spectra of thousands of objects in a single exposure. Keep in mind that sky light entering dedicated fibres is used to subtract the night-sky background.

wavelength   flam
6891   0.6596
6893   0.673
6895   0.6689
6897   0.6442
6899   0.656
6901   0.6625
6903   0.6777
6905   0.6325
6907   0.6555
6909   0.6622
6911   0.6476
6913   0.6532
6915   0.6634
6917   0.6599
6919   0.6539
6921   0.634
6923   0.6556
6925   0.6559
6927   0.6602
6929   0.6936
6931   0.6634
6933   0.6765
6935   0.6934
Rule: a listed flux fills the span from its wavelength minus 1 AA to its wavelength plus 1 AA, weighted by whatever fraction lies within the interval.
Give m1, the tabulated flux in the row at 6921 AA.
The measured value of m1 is 0.634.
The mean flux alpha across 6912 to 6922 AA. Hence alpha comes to 0.653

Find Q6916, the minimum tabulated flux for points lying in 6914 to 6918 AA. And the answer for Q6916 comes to 0.6599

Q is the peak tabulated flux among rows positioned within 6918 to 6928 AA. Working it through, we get 0.6602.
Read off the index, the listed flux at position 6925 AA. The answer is 0.6559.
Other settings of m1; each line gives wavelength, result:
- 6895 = 0.6689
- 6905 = 0.6325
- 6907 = 0.6555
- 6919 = 0.6539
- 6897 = 0.6442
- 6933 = 0.6765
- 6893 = 0.673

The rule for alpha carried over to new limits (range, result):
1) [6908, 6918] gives 0.657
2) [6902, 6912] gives 0.655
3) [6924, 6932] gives 0.668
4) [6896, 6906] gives 0.655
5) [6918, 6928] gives 0.652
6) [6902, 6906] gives 0.655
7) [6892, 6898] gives 0.662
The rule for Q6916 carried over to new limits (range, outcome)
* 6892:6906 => 0.6325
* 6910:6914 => 0.6476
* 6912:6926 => 0.634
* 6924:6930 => 0.6559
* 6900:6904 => 0.6625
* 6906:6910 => 0.6555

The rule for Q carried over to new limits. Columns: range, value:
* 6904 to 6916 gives 0.6634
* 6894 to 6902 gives 0.6689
